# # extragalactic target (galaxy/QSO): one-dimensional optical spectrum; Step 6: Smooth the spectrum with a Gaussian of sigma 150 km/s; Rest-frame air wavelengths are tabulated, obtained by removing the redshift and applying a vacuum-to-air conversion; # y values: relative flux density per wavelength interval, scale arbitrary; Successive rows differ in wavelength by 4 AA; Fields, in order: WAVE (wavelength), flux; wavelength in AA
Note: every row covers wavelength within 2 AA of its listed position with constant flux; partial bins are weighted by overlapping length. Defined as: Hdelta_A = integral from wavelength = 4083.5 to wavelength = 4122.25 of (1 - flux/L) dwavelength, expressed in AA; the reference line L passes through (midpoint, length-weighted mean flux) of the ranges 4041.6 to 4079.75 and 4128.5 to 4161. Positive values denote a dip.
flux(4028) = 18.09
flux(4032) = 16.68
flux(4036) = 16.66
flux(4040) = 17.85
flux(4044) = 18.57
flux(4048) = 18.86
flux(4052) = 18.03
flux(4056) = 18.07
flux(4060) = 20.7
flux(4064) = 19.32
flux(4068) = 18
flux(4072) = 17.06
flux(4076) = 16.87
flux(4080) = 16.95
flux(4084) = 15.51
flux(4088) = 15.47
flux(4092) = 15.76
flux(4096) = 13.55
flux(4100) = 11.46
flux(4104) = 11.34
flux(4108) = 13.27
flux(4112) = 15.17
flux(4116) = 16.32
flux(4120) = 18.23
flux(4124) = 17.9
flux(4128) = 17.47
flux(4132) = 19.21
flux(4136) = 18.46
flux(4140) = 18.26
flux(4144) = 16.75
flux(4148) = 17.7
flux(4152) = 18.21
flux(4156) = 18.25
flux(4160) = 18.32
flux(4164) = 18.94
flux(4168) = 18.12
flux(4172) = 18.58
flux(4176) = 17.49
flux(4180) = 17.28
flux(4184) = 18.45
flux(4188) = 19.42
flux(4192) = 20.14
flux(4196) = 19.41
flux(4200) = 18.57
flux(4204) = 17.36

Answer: 7.7 AA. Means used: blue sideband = 18.3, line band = 14.6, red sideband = 18.1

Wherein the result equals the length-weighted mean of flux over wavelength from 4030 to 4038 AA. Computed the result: 16.7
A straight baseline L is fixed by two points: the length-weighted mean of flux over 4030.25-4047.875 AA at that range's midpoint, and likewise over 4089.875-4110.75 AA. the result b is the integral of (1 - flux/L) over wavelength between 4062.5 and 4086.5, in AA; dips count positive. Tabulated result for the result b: -3.44 AA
